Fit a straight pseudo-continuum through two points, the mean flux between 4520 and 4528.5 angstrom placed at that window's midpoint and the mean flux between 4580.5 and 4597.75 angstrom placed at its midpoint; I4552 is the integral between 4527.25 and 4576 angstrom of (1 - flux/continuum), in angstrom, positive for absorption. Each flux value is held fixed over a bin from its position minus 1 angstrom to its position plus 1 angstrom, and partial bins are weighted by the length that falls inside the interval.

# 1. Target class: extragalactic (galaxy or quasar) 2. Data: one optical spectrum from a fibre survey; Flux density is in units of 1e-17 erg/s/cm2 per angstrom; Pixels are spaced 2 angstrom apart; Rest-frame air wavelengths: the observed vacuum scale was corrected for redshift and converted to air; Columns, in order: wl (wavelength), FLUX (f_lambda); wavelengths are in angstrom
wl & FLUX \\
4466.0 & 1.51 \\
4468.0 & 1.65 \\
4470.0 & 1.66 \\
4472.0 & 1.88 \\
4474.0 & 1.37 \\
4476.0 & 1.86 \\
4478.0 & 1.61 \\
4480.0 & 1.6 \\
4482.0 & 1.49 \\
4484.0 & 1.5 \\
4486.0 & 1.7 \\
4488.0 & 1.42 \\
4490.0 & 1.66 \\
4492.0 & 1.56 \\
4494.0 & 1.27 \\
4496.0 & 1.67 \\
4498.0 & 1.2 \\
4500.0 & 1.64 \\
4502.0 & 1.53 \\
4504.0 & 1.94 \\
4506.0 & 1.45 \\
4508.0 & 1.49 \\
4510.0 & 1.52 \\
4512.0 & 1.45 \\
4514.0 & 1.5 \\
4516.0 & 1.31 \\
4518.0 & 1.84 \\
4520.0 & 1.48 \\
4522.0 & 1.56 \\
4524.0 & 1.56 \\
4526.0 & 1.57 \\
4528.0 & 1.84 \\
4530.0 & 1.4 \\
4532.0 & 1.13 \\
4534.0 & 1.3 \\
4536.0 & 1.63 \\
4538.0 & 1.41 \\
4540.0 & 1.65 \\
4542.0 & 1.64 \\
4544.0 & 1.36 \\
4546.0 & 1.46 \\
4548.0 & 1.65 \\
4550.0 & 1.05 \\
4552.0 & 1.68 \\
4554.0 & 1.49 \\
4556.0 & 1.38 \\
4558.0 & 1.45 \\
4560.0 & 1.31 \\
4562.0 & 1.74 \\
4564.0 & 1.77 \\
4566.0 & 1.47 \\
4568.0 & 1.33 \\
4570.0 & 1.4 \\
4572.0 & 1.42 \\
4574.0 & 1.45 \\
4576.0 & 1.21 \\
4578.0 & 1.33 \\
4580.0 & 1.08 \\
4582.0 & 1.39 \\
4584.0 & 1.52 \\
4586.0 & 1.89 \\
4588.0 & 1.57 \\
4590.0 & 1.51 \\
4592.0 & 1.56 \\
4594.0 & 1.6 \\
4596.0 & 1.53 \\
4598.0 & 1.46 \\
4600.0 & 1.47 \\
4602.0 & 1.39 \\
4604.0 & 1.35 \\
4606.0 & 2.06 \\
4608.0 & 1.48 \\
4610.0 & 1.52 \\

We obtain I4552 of 3.49 angstrom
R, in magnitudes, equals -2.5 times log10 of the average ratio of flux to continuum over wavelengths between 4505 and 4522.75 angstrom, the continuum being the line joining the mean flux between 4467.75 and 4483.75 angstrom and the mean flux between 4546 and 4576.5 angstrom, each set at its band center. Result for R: 0.03 mag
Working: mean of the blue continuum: 1.63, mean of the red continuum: 1.46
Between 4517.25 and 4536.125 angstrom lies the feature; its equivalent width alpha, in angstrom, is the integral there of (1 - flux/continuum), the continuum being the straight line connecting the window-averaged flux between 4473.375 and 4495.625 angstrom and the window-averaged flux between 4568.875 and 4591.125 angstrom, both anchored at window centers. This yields -0.3 angstrom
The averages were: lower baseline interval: 1.56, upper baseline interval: 1.43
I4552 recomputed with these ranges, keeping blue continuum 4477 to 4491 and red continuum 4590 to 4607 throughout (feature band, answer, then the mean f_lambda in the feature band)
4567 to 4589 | 1.9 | 1.42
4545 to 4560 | 1.1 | 1.44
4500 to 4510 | -0.2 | 1.6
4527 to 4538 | 0.7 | 1.46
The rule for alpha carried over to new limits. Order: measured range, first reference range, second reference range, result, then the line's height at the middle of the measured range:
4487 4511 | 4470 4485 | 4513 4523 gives 0.7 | 1.58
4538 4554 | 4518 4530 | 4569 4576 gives 0.2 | 1.51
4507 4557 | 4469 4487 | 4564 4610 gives 2.0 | 1.56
